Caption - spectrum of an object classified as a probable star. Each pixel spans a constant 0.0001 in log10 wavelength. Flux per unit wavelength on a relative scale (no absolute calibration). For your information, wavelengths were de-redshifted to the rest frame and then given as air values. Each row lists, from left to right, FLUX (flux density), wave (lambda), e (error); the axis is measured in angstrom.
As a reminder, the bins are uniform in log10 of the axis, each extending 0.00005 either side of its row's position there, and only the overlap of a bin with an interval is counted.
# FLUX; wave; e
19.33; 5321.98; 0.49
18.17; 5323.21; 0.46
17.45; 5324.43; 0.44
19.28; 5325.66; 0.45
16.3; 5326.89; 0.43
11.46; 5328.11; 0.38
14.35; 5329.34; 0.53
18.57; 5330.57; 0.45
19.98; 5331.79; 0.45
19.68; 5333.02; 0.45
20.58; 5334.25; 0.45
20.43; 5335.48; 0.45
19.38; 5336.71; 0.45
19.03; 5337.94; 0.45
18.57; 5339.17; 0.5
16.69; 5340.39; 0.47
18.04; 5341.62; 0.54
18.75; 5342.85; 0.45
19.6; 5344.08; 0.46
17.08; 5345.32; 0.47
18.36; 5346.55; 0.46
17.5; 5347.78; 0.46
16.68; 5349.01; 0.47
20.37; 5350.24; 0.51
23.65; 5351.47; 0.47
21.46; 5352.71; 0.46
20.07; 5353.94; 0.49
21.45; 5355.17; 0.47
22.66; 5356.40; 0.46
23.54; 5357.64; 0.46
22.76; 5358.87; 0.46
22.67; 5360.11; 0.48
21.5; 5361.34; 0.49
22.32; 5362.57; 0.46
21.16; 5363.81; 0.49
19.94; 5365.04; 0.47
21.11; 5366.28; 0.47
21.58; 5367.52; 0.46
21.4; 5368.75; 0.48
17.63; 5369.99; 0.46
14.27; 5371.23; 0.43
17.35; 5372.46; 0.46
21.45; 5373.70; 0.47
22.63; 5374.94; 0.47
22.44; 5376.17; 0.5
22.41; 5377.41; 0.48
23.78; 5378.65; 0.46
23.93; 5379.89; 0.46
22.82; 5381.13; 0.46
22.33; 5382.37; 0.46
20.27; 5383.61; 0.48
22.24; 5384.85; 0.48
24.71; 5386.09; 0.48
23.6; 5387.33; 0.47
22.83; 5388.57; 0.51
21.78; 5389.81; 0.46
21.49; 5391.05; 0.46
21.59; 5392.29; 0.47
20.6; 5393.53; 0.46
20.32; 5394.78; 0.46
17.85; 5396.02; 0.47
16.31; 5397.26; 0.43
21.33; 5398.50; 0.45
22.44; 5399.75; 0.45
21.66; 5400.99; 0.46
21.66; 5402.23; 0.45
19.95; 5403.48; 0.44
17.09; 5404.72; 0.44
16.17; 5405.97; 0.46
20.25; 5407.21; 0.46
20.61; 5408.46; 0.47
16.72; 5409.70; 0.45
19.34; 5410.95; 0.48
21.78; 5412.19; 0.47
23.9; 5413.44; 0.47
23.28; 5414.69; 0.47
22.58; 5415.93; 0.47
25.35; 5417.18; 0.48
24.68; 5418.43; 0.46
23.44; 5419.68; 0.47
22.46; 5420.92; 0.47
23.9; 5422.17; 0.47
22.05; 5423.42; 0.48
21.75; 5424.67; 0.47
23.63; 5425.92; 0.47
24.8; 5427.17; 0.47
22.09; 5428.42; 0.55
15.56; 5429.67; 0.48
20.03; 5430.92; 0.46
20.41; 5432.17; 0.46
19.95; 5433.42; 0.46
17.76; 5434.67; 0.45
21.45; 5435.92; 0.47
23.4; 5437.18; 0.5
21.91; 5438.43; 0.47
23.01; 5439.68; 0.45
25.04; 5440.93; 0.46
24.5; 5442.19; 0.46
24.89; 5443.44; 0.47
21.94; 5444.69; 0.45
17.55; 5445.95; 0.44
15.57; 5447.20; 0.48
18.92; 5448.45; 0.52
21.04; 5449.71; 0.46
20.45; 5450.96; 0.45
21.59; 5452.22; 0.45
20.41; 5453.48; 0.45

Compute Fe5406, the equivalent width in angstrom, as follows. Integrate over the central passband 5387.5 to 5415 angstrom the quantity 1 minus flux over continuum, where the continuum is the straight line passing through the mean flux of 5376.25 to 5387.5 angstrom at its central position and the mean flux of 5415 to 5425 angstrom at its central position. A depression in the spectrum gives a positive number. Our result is 3.2 angstrom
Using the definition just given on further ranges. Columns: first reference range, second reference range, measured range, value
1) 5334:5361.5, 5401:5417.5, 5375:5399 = -1.58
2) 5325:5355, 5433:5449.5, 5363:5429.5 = -4.20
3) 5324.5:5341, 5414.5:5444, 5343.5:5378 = -2.25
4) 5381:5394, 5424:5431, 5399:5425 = 0.28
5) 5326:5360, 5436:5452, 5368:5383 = -0.82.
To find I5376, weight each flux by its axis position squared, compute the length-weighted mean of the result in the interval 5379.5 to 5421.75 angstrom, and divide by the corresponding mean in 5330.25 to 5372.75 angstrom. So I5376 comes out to 1.1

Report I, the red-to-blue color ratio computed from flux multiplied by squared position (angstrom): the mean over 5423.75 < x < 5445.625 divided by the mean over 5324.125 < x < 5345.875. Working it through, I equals 1.25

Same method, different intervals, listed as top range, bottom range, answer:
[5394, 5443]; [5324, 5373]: 1.13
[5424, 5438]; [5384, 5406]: 1.02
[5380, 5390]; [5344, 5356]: 1.17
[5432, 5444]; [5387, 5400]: 1.09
